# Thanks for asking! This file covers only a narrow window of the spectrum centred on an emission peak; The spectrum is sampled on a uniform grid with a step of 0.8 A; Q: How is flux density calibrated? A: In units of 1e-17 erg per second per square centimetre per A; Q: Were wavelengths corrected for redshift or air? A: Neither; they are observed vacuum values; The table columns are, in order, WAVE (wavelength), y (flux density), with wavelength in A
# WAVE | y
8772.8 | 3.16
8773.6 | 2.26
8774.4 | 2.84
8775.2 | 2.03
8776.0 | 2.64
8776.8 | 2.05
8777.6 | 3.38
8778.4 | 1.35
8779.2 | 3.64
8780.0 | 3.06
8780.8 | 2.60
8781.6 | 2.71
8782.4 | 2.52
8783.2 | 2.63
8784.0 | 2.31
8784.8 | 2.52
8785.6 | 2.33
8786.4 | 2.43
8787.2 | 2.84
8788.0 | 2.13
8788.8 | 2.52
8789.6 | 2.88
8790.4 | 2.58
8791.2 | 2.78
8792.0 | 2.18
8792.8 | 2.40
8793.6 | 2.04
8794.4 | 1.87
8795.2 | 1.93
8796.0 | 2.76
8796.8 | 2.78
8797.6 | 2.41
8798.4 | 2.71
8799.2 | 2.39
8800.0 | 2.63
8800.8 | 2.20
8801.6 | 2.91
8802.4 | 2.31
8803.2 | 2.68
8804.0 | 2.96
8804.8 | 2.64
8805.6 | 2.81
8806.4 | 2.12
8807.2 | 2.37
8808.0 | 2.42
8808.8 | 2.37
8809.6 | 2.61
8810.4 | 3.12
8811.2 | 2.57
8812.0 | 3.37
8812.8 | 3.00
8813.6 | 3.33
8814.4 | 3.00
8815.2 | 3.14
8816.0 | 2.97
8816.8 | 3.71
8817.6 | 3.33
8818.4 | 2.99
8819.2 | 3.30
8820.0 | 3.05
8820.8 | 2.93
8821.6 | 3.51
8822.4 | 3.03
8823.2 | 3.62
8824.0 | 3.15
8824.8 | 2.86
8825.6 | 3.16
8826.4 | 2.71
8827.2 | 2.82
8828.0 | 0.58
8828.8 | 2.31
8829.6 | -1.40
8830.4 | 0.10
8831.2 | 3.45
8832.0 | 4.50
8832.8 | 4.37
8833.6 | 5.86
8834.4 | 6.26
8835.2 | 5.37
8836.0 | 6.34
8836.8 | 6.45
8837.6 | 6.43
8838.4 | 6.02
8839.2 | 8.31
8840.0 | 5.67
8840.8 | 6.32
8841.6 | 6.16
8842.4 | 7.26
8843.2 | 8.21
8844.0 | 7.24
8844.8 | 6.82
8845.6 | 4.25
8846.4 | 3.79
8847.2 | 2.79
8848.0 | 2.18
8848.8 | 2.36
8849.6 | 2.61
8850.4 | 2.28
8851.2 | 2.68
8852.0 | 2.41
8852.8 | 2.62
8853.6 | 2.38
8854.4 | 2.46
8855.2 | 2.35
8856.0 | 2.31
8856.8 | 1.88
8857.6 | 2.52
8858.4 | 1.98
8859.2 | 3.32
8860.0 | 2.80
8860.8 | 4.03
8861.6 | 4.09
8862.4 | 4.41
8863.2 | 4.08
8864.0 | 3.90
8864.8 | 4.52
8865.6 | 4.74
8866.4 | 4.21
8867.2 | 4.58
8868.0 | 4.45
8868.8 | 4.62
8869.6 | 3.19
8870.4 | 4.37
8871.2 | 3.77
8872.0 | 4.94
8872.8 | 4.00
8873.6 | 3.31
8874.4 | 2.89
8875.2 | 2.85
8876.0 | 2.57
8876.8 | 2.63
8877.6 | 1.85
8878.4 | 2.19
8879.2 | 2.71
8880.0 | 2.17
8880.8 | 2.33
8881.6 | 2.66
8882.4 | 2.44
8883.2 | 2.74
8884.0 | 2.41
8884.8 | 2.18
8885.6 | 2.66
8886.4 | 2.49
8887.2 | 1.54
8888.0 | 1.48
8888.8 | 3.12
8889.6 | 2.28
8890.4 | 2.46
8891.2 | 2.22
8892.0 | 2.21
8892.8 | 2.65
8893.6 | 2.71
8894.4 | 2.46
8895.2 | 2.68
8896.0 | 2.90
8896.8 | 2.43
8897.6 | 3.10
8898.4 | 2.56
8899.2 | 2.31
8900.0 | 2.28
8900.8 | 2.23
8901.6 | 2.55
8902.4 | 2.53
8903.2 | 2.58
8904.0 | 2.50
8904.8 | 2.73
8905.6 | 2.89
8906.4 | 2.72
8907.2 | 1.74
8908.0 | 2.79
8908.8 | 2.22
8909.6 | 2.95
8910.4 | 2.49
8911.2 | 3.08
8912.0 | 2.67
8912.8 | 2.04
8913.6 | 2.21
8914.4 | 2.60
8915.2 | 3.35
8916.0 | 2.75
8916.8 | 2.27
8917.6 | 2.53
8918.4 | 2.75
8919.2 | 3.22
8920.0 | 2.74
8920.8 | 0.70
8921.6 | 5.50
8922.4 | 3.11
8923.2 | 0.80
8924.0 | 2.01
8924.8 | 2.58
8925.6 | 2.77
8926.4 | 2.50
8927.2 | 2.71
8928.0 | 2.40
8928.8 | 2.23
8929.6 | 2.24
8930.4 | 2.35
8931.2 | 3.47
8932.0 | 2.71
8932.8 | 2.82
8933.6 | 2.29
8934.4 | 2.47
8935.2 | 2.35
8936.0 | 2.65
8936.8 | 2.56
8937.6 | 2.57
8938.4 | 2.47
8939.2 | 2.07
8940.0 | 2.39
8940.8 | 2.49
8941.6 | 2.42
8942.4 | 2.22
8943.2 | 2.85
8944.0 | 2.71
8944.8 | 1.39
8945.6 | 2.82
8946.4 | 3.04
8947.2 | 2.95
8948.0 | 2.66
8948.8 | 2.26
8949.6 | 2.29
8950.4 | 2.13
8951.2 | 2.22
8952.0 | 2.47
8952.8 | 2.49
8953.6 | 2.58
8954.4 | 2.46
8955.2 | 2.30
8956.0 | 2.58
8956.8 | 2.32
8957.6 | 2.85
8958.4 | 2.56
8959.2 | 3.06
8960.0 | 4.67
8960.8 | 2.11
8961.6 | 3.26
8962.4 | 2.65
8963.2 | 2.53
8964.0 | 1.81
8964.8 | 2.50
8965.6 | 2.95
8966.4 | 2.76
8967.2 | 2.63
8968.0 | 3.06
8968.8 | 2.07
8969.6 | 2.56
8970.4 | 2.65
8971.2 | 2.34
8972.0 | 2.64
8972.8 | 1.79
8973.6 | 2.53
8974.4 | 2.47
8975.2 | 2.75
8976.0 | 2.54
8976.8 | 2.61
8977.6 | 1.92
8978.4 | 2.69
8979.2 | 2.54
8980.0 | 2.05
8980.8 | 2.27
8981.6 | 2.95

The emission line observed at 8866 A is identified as [N II] 6583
